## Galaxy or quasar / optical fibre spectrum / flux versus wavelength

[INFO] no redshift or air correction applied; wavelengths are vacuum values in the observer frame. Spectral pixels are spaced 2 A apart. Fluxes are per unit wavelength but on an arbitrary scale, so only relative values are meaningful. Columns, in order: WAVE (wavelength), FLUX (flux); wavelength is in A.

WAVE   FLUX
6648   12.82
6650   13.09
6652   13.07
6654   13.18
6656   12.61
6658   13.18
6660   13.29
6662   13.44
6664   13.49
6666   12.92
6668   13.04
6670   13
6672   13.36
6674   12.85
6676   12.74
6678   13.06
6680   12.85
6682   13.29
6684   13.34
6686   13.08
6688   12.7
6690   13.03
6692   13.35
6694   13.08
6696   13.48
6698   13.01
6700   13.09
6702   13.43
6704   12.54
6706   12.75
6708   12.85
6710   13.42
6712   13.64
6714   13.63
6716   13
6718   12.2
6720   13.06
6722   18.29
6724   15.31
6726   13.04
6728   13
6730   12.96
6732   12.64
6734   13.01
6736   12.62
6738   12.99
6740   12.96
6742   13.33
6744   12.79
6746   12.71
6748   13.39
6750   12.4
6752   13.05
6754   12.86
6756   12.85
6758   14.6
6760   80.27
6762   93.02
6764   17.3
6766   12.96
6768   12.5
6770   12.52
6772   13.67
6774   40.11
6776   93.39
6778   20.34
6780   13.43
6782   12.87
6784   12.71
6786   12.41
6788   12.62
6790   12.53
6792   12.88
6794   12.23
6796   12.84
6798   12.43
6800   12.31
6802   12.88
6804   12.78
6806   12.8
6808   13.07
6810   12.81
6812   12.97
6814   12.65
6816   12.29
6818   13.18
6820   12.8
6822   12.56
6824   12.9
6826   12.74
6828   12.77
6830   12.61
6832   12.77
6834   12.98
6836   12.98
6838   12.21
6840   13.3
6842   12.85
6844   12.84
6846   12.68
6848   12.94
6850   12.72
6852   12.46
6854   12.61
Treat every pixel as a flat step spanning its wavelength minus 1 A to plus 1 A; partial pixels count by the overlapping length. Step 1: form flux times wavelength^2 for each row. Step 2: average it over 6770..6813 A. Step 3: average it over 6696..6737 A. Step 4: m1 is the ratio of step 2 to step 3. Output 1.39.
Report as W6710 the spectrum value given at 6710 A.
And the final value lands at 13.42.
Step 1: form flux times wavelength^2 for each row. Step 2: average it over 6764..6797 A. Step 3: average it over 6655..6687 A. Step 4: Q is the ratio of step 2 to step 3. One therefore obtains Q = 1.57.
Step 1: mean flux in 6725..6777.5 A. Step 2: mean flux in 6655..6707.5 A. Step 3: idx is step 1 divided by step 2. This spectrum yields 1.75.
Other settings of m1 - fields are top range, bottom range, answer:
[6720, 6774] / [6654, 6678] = 1.52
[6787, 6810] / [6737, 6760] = 0.80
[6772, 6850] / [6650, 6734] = 1.23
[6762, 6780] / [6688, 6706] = 2.40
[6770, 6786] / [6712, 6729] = 2.00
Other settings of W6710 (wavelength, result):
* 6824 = 12.9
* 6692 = 13.35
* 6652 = 13.07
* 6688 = 12.7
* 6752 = 13.05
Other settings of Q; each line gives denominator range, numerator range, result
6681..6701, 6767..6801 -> 1.52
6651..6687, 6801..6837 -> 1.02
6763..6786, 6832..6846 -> 0.56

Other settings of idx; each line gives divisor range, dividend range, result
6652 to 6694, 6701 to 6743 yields 1.02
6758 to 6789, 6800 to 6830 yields 0.42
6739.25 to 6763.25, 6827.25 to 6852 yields 0.50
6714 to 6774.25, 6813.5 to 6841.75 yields 0.68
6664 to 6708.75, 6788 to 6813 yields 0.97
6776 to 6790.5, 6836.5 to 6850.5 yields 0.66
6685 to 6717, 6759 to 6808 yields 1.80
